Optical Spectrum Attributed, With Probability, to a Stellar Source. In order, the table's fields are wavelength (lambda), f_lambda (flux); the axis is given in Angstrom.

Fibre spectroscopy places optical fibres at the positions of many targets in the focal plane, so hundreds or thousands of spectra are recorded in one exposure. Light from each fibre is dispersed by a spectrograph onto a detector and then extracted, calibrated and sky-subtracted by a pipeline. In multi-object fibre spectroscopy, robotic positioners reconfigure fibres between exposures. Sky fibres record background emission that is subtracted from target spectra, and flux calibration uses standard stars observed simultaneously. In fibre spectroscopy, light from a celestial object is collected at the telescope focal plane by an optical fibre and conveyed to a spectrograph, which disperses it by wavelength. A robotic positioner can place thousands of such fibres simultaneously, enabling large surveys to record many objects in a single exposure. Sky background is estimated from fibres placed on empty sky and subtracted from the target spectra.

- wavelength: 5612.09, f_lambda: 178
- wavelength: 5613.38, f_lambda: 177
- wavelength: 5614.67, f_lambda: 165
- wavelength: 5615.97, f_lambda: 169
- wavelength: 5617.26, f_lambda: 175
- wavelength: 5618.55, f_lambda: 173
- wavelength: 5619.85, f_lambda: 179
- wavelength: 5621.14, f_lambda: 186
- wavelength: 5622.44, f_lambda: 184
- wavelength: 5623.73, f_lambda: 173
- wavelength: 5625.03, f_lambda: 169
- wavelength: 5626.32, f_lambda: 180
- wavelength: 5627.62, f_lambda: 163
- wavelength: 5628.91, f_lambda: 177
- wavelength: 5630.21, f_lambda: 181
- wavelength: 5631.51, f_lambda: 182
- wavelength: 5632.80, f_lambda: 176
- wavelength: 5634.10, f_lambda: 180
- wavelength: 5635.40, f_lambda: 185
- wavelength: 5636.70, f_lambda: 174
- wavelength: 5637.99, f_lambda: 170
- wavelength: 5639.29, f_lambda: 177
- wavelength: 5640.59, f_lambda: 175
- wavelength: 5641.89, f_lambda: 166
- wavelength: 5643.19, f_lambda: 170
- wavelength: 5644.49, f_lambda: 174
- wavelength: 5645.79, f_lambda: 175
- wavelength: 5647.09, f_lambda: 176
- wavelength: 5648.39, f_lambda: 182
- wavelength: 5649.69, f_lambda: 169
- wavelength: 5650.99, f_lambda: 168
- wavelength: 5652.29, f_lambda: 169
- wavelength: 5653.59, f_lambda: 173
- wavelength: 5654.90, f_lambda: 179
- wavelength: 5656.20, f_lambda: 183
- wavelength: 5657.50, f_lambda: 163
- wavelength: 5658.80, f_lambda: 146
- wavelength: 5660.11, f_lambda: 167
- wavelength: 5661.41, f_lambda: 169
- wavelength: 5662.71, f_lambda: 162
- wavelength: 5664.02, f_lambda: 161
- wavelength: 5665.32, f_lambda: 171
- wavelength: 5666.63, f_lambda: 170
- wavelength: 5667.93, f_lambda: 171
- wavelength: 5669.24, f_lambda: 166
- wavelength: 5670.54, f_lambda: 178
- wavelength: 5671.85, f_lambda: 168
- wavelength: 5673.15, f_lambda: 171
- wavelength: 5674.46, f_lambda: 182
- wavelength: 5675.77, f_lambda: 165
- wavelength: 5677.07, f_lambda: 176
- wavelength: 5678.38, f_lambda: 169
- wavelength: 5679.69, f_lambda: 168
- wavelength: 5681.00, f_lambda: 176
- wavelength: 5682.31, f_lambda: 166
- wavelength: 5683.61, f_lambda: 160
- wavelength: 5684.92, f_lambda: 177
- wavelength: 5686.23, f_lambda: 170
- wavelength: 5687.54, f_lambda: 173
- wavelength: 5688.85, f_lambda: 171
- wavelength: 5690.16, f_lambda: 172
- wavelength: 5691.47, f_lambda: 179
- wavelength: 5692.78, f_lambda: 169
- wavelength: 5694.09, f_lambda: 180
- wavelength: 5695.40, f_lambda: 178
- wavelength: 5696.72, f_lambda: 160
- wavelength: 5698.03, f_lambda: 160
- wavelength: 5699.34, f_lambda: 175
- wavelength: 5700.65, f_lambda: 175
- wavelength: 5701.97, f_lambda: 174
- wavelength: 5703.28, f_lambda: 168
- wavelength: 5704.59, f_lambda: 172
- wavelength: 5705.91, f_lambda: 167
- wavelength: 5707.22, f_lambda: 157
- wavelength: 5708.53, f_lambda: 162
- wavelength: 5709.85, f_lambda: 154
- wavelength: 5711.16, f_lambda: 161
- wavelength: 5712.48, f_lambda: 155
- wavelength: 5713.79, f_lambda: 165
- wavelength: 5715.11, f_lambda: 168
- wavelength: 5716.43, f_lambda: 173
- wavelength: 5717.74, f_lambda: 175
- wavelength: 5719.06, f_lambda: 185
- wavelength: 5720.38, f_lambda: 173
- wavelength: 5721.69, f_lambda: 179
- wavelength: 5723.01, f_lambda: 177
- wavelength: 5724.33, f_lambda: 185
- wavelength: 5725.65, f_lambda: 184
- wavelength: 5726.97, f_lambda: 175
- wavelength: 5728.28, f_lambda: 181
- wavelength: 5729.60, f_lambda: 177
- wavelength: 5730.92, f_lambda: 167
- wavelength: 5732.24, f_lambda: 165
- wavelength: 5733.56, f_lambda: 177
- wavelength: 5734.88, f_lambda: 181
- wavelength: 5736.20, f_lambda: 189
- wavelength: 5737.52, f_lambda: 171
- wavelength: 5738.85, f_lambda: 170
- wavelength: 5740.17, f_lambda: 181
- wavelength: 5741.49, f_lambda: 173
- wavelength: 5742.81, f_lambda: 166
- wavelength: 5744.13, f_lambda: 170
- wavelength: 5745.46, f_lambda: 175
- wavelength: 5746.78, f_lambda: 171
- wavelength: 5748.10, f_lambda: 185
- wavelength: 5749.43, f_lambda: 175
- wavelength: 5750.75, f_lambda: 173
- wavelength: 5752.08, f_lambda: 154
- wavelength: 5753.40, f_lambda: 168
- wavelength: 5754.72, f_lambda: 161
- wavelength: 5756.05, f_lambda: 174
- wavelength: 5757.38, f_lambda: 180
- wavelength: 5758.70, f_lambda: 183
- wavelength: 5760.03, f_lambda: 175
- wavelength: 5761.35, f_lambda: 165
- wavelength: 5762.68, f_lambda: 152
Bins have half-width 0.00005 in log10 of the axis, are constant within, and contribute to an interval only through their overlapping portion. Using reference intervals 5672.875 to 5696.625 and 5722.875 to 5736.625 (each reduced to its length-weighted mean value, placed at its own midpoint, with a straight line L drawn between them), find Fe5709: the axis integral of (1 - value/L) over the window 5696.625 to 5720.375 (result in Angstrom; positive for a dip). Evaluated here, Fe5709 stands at 1.1 Angstrom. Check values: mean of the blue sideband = 172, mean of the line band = 167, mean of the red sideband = 178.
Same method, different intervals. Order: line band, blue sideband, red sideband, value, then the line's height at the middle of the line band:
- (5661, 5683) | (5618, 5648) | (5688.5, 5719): 0.2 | 172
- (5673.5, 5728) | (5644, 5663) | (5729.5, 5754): 0.2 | 172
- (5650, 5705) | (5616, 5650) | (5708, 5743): 1.3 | 174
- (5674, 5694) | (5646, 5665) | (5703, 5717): -0.6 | 166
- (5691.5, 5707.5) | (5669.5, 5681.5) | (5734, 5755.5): 0.2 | 172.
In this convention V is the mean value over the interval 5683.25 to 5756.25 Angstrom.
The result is 172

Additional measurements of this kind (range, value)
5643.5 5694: 171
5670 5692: 172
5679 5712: 169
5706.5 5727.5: 170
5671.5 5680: 172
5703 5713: 162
